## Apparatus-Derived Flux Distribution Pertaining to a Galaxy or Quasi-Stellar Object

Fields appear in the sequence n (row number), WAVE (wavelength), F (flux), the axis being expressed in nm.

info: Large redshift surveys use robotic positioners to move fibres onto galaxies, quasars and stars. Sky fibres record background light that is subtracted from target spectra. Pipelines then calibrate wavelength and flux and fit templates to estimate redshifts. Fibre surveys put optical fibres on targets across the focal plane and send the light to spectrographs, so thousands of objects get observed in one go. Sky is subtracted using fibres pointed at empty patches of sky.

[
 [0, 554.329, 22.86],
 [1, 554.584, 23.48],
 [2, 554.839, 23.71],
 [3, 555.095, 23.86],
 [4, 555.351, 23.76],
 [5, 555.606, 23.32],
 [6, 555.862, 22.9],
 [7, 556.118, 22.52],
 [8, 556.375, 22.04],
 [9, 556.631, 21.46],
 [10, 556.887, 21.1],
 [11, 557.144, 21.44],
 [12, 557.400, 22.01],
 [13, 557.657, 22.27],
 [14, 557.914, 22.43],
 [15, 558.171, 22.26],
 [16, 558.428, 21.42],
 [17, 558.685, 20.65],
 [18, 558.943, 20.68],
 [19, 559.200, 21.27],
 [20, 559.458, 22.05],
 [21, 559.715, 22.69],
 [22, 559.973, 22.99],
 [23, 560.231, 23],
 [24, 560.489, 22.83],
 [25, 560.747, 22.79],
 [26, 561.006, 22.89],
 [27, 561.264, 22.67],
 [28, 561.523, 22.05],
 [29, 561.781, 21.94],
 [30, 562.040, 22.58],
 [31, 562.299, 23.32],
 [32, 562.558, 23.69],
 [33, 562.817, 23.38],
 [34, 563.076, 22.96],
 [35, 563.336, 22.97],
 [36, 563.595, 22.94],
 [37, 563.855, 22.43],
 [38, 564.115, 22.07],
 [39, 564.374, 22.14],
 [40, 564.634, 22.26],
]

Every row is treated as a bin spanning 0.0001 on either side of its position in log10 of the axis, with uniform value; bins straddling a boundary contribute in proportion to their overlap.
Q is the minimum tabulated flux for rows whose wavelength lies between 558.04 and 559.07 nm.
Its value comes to 20.65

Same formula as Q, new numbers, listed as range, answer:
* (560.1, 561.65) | 22.05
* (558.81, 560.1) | 20.68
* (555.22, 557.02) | 21.1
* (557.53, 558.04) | 22.27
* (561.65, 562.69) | 21.94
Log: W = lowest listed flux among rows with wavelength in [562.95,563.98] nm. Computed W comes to 22.43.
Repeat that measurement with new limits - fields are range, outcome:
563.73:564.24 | 22.07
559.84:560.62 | 22.83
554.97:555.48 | 23.76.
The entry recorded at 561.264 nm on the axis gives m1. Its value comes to 22.67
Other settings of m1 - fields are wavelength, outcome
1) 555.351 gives 23.76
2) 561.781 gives 21.94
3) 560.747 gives 22.79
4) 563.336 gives 22.97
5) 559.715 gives 22.69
